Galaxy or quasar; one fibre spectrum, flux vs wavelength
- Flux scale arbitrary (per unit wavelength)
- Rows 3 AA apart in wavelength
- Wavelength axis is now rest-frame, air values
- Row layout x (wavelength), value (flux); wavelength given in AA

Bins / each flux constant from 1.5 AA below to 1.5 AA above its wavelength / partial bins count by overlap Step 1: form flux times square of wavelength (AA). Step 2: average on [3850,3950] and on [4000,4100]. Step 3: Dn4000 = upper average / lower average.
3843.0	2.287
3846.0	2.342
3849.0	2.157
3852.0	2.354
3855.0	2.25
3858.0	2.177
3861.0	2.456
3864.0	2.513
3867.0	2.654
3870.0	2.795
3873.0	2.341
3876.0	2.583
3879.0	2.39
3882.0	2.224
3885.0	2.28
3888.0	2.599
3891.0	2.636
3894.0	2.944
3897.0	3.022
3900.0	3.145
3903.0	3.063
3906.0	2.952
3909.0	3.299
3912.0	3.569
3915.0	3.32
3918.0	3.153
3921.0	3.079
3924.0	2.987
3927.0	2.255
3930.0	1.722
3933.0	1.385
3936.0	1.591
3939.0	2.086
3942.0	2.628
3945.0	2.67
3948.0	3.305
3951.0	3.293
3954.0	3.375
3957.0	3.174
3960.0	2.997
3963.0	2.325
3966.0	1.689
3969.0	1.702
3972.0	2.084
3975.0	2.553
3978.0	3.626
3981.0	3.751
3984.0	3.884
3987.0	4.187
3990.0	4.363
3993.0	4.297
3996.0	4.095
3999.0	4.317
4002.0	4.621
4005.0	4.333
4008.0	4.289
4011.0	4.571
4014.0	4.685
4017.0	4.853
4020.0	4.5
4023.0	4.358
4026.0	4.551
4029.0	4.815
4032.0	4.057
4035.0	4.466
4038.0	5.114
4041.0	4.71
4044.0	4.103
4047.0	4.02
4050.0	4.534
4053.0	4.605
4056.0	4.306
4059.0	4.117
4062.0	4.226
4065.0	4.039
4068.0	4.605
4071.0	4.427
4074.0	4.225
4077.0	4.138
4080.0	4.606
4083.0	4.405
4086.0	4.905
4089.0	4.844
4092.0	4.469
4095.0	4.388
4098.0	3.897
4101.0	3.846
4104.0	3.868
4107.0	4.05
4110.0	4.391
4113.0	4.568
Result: 1.83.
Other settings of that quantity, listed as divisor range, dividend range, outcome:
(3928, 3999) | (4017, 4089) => 1.58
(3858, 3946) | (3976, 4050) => 1.75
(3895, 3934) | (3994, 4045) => 1.66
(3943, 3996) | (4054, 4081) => 1.43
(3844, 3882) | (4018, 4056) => 2.03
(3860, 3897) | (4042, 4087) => 1.87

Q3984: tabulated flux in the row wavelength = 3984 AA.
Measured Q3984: 3.884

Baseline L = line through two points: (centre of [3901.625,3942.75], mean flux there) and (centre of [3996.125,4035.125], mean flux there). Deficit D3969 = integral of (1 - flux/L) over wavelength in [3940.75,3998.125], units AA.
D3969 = 6.7 AA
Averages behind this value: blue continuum 2.65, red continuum 4.48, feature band 3.17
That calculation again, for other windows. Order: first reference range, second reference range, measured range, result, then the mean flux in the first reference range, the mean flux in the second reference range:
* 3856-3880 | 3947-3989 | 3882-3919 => -4.23 AA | 2.49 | 3.01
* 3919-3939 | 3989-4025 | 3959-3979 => 5.77 AA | 2.19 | 4.44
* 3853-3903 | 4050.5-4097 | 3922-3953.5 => 7.13 AA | 2.58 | 4.42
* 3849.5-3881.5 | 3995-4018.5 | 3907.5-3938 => 5.65 AA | 2.44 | 4.48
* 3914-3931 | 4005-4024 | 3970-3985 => 2.86 AA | 2.77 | 4.53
